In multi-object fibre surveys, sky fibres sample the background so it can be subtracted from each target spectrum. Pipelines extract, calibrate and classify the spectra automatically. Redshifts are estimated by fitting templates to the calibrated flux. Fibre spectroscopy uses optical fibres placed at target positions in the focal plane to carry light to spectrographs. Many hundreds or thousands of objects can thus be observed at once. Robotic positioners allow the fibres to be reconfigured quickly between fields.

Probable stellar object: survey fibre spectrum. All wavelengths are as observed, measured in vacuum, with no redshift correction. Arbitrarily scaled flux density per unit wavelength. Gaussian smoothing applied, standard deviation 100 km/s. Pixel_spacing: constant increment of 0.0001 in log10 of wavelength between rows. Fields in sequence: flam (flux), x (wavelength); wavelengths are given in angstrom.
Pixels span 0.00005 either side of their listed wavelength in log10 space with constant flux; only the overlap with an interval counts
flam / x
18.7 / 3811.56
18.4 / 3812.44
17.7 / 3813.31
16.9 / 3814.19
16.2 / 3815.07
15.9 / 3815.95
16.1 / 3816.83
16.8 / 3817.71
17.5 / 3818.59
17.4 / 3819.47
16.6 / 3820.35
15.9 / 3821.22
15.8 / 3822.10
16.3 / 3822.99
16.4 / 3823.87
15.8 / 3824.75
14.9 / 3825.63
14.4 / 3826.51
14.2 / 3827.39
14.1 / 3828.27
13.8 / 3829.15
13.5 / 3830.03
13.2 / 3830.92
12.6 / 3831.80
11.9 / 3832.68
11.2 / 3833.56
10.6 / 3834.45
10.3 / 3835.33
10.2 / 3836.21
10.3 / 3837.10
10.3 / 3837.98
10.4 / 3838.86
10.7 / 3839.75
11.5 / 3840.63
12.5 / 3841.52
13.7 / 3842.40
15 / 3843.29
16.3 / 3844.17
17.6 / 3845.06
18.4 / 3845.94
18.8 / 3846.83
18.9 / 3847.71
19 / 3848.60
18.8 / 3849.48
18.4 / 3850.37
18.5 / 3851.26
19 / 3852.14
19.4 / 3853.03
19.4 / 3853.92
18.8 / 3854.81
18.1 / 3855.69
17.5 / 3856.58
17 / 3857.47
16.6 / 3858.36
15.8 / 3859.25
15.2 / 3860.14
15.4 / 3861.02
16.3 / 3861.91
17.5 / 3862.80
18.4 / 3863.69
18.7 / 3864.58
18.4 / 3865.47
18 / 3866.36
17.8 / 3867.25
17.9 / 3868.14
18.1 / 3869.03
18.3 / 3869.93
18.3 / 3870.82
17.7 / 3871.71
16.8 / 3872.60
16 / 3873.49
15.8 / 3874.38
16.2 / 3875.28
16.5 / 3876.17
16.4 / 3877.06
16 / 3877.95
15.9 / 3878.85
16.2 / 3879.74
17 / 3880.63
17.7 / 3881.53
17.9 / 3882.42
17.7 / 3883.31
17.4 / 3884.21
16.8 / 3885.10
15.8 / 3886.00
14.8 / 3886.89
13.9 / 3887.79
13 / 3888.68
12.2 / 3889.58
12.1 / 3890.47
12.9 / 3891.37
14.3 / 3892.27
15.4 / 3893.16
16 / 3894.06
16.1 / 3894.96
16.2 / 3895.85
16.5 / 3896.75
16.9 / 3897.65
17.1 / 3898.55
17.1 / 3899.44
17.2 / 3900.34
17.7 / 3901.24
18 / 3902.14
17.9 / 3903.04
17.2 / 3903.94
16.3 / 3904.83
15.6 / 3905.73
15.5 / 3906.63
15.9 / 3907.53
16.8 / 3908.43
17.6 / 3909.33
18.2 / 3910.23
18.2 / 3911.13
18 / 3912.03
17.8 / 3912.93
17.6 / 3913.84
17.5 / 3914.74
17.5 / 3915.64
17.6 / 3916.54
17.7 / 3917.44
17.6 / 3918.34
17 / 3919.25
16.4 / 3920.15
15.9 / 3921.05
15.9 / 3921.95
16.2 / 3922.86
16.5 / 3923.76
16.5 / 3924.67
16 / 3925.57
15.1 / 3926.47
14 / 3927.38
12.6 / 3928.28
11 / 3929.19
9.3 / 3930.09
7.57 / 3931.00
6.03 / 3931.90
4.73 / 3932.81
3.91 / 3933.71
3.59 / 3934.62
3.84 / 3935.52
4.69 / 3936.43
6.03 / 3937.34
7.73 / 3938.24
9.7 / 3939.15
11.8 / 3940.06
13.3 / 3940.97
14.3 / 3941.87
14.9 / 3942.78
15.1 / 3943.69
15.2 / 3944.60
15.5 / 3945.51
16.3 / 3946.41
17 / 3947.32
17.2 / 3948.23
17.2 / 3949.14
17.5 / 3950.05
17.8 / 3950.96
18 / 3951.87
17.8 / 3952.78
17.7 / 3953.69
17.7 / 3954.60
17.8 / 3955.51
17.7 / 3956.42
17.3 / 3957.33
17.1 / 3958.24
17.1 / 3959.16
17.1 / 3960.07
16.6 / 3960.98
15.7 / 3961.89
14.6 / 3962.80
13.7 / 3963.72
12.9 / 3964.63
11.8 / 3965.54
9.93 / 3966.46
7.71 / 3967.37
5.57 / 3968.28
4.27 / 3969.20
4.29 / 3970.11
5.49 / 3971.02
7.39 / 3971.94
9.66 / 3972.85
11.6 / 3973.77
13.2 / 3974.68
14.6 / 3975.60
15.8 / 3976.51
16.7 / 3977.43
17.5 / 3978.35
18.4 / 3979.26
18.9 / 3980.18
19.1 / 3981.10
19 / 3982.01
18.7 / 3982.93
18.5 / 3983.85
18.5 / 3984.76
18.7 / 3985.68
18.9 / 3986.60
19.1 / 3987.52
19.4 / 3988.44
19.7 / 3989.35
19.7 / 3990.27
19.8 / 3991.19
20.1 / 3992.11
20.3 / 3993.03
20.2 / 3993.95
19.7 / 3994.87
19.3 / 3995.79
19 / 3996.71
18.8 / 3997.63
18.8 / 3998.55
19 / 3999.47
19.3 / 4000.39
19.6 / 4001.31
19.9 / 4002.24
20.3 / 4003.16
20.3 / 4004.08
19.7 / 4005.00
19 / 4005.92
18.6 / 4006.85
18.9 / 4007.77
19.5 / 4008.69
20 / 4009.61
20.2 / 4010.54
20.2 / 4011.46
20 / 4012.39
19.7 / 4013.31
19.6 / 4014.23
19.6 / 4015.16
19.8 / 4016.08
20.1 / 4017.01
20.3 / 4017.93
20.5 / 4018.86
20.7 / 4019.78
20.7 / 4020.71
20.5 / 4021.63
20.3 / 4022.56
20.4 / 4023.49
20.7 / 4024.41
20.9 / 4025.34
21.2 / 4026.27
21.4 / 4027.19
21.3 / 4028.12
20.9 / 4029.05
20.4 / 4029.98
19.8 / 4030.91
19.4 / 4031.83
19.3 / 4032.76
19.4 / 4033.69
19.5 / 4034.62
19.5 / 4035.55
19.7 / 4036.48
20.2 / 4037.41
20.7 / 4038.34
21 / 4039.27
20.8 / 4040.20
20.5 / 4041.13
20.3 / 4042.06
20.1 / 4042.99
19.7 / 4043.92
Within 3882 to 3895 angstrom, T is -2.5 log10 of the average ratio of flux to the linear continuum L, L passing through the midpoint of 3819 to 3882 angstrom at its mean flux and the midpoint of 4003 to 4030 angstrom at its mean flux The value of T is 0.12 mag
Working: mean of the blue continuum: 15.9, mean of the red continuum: 20.2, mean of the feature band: 15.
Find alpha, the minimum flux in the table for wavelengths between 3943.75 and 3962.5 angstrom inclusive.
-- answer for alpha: 15.2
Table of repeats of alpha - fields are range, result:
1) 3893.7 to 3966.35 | 3.59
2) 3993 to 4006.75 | 18.8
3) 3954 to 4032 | 4.27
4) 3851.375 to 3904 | 12.1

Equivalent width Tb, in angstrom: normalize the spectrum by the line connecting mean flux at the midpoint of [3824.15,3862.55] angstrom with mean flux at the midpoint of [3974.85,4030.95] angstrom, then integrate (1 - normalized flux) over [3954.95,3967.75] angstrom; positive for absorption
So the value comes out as 2.4 angstrom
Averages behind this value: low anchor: 15.1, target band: 14.9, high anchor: 19.5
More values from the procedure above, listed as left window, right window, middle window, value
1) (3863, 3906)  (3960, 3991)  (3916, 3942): 6.32 angstrom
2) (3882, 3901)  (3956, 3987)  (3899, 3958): 0.93 angstrom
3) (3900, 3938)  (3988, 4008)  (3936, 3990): 7.92 angstrom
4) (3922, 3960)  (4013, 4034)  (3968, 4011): 1.14 angstrom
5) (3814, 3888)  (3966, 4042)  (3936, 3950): 3.32 angstrom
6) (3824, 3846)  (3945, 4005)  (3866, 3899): -4.72 angstrom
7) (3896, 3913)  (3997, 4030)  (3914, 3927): 0.63 angstrom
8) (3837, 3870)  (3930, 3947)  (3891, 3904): -3.38 angstrom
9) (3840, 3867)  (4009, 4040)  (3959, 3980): 7.63 angstrom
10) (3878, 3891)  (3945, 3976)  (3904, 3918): -2.05 angstrom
